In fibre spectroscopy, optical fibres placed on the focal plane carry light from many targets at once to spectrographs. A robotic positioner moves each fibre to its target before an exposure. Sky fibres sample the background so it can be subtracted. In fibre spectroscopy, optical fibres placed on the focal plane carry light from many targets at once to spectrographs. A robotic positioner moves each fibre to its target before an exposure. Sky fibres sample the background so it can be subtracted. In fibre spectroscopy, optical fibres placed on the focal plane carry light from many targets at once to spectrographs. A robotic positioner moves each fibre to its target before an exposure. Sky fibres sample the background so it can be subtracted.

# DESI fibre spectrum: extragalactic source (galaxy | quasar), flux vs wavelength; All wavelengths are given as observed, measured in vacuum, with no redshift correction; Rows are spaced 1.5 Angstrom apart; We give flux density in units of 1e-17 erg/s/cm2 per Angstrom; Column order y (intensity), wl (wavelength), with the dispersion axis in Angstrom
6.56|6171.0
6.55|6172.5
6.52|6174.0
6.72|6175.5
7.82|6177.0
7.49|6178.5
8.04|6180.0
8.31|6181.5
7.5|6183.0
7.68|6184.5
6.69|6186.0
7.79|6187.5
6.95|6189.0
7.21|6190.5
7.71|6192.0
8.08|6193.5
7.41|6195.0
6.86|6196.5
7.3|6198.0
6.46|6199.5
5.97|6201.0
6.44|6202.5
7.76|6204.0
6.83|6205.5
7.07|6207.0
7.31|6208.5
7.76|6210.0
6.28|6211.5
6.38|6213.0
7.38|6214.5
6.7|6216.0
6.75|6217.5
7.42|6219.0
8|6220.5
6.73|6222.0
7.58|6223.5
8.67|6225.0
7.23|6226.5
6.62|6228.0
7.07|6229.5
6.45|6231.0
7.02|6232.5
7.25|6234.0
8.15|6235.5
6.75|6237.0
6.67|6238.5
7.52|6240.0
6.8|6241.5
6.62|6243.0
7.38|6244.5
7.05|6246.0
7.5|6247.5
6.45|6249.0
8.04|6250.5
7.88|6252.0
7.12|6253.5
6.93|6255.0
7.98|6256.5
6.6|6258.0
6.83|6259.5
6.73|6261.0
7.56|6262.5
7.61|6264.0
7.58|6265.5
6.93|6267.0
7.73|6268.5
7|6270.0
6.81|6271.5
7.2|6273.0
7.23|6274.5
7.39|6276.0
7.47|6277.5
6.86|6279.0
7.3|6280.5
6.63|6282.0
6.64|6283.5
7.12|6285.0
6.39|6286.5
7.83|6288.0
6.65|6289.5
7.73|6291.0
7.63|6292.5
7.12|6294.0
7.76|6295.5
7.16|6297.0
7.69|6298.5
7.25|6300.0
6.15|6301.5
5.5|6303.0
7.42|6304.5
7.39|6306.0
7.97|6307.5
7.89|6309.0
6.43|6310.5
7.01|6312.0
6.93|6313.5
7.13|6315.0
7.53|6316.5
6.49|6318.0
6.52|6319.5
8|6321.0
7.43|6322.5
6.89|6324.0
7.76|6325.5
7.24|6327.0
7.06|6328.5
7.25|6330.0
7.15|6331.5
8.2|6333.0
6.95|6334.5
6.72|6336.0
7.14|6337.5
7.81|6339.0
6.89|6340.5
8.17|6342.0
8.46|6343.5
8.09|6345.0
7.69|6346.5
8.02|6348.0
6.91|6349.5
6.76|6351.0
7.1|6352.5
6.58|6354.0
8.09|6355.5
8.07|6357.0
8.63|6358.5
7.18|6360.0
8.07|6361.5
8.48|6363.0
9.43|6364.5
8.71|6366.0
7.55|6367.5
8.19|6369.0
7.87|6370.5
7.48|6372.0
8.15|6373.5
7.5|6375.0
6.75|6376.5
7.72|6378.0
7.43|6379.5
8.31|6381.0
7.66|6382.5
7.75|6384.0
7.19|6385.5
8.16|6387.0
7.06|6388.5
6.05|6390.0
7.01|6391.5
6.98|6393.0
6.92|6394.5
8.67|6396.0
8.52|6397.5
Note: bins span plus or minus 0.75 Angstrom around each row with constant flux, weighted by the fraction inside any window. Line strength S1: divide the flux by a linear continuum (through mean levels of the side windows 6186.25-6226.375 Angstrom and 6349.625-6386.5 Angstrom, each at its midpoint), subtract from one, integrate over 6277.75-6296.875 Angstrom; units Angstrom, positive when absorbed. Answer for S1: 0.8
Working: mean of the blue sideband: 7.18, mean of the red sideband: 7.76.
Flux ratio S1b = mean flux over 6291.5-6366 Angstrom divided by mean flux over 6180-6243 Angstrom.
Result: 1.03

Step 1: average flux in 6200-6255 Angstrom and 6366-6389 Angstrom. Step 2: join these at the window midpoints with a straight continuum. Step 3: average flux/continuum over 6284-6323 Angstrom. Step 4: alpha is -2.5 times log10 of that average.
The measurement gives 0.04 mag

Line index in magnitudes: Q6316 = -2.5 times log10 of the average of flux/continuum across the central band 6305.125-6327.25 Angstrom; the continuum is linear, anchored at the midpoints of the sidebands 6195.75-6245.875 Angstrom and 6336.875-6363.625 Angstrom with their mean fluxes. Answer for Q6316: 0.040 mag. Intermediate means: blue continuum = 7.07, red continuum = 7.67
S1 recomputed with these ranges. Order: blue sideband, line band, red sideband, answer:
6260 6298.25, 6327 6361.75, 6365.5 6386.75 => 0.2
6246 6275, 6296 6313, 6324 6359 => 0.7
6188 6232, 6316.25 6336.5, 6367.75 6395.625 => 0.4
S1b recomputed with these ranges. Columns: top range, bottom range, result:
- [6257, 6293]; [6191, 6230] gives 1.00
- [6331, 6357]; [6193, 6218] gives 1.07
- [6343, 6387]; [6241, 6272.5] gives 1.08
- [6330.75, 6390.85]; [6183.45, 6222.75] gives 1.08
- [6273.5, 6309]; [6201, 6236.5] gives 1.00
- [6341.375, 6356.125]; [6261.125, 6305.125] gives 1.06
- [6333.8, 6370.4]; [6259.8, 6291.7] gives 1.08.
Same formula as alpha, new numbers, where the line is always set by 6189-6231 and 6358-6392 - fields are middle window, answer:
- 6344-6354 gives 0.04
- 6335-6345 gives 0.01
